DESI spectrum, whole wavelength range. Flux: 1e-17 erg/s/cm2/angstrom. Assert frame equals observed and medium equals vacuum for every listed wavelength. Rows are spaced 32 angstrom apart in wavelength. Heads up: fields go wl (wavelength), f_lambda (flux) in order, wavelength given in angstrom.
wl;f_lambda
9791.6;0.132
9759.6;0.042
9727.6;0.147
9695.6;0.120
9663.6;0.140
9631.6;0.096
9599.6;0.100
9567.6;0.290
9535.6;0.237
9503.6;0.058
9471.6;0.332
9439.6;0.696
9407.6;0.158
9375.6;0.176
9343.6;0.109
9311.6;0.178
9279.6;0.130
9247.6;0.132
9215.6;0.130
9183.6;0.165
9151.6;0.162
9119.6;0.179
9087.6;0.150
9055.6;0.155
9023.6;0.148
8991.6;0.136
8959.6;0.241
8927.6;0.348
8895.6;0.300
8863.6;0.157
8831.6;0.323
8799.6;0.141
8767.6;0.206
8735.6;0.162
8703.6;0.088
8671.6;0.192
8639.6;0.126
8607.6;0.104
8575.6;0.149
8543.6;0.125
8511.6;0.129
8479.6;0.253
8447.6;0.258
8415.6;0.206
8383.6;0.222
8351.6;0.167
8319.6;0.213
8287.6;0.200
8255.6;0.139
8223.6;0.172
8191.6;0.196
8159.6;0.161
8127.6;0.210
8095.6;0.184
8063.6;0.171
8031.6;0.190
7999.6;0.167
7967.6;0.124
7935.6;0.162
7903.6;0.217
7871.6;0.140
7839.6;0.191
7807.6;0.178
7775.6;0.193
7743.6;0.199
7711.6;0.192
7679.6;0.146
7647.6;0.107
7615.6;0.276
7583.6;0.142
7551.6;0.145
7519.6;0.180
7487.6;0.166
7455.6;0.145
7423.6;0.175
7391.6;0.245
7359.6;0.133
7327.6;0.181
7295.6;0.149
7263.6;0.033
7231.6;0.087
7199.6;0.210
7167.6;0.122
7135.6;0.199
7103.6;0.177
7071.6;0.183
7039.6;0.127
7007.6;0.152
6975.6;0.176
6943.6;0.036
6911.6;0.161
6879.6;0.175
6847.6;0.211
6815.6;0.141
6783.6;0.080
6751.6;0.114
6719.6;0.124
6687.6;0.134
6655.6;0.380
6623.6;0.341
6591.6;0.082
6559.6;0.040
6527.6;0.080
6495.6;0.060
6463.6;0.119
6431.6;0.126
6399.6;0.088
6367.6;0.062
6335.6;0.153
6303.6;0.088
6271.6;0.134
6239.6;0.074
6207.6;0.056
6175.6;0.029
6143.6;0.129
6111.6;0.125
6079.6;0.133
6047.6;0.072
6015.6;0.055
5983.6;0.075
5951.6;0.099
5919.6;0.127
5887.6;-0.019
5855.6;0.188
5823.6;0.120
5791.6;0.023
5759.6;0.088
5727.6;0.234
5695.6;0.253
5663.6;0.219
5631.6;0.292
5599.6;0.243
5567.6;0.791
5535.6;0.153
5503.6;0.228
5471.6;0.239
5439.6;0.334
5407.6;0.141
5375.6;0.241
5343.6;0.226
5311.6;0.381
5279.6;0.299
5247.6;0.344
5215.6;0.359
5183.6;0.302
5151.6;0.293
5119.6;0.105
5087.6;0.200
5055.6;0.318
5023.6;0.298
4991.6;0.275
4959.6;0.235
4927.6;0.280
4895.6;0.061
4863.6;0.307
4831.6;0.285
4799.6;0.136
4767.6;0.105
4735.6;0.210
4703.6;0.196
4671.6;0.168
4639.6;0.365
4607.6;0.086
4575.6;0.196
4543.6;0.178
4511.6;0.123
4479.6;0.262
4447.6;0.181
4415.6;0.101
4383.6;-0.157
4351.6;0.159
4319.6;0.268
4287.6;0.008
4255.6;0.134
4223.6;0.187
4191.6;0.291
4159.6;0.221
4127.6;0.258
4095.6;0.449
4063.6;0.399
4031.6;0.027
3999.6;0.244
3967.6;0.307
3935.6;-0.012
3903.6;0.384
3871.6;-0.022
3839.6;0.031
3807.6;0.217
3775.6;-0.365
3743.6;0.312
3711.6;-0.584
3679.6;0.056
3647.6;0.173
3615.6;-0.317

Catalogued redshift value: 0.78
